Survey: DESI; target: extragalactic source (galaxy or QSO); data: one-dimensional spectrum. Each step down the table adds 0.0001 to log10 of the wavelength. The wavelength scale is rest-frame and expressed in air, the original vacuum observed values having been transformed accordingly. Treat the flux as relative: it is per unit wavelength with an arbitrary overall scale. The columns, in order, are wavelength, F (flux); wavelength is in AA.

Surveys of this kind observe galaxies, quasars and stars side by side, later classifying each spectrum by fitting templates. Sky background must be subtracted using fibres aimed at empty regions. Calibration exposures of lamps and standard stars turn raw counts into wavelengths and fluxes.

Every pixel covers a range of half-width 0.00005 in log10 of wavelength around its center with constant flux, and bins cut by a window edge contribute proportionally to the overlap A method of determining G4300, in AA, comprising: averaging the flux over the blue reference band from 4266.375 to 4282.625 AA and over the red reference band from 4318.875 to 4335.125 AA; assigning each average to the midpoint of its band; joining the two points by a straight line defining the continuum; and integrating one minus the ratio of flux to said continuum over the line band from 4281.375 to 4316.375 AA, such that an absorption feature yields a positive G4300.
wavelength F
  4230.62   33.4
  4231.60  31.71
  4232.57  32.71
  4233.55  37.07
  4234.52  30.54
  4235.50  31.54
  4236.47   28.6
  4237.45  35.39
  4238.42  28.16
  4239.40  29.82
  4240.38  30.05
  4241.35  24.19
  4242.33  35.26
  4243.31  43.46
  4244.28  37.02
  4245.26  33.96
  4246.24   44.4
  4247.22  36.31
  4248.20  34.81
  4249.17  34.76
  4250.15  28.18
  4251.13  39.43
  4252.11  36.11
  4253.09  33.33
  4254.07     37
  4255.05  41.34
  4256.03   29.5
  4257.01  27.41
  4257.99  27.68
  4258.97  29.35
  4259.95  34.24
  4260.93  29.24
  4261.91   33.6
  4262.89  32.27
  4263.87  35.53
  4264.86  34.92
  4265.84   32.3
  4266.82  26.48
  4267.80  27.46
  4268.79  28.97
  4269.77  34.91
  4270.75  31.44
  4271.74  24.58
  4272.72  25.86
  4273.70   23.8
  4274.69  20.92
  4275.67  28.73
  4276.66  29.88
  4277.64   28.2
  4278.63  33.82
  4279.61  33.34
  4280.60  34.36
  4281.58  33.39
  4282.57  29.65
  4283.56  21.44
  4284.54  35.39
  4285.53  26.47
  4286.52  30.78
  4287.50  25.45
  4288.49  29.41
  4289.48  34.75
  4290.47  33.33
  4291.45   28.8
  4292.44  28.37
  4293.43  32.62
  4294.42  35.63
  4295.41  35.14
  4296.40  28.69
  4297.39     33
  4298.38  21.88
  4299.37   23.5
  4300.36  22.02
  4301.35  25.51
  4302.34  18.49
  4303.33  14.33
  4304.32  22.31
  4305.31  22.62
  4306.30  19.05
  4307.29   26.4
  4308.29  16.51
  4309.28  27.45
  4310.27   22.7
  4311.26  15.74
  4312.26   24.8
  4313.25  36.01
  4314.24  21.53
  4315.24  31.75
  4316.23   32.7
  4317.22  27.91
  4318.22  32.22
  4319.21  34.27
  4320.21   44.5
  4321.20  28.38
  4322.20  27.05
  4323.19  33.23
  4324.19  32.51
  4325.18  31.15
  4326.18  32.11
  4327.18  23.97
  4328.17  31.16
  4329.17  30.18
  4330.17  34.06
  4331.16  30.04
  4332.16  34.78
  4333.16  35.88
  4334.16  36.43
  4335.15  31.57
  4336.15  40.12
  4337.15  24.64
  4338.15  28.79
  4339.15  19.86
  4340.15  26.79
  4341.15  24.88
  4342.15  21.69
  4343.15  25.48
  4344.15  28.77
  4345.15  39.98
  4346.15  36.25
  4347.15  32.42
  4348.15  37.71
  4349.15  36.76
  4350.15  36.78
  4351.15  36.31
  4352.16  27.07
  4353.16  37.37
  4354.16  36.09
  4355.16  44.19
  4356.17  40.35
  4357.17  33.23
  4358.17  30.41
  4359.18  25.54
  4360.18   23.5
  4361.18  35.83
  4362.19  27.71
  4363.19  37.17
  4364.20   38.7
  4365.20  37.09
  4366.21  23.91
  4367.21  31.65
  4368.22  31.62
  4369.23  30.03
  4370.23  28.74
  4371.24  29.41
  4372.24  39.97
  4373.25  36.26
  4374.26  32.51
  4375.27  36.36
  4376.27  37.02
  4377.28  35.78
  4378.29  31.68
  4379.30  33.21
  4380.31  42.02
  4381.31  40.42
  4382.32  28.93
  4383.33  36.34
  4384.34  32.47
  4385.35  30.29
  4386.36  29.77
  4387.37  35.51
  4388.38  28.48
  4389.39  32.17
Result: 4.4 AA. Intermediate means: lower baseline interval 29.2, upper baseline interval 32.4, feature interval 26.8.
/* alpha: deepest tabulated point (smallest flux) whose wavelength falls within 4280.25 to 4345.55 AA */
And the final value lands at 14.33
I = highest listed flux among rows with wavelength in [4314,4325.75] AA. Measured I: 44.5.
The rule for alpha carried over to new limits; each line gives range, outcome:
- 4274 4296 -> 20.92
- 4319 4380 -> 19.86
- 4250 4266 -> 27.41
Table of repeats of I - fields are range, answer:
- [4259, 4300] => 35.63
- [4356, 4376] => 40.35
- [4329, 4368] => 44.19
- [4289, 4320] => 36.01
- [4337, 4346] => 39.98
